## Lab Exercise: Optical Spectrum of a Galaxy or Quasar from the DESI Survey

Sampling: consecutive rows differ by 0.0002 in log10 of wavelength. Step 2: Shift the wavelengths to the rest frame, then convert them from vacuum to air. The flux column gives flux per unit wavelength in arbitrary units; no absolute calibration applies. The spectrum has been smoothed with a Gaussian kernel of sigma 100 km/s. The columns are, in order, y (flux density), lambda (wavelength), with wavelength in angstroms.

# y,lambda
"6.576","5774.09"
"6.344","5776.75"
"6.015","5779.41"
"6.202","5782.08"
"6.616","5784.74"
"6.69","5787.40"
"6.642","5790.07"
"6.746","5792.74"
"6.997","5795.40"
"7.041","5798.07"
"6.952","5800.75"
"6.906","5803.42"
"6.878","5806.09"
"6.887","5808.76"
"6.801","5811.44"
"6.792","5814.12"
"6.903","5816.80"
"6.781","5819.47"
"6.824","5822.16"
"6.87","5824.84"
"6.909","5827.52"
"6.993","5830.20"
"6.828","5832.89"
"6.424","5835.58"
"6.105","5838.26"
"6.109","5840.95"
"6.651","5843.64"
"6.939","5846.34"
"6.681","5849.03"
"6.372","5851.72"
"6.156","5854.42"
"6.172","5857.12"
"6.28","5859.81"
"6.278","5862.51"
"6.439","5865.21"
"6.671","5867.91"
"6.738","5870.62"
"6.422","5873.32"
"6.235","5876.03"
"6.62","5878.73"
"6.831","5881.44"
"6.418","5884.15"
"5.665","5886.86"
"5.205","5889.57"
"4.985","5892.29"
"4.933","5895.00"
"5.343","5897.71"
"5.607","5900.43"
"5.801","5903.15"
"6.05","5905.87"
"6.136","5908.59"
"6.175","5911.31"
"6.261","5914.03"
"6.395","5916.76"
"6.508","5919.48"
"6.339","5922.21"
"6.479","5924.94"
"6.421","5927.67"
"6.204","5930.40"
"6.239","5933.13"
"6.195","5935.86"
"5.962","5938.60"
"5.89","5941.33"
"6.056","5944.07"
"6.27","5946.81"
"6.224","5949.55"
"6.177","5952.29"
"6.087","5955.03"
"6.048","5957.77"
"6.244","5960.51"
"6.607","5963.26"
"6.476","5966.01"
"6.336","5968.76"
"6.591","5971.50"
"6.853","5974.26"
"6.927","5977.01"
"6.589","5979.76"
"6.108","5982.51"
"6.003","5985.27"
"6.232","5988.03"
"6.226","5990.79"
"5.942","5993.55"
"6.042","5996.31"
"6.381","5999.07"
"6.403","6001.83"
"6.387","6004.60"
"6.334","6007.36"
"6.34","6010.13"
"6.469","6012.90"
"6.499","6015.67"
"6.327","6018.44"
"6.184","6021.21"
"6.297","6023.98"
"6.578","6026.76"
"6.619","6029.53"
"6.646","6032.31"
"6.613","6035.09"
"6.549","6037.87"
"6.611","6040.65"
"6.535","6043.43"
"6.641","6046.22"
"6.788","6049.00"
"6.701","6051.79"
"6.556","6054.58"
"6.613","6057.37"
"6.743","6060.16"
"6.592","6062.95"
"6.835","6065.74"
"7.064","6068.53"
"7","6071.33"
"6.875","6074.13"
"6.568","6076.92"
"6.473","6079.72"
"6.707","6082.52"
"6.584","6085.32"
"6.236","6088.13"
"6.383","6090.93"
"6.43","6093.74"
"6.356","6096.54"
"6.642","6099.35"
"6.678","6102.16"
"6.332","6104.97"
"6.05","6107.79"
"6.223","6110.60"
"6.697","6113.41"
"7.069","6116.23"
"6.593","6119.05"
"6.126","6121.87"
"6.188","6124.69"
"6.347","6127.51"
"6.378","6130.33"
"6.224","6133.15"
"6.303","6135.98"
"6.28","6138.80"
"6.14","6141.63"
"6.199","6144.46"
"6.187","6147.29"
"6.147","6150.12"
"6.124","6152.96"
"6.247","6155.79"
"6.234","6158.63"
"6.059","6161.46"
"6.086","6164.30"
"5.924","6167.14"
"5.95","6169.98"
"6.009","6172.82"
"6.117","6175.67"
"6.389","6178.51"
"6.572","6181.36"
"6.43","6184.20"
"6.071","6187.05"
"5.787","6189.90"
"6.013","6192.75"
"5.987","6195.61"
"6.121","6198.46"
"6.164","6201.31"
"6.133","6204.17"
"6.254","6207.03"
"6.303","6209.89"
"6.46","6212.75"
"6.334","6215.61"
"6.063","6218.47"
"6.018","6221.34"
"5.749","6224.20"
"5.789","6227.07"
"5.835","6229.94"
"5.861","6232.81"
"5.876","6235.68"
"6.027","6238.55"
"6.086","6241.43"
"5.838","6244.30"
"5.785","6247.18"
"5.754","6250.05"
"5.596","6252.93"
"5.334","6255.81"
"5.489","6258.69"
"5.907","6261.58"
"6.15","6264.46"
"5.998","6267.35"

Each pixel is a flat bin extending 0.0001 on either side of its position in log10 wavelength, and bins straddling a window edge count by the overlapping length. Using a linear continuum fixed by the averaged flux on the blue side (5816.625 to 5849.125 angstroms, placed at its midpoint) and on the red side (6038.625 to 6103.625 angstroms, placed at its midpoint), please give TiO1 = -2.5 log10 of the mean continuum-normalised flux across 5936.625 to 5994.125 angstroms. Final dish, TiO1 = 0.06 mag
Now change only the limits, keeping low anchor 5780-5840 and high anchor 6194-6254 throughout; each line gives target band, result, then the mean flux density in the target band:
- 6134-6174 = -0.001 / 6.14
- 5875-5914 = 0.127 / 5.87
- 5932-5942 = 0.076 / 6.08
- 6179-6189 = -0.045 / 6.33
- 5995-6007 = 0.016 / 6.31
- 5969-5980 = -0.044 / 6.72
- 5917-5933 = 0.027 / 6.38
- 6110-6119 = -0.083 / 6.69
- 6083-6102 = -0.039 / 6.47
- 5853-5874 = 0.043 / 6.39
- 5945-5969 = 0.037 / 6.27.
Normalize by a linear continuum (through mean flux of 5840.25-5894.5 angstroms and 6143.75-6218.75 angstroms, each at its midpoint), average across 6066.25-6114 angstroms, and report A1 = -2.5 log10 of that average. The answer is -0.06 mag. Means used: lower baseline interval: 6.27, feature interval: 6.55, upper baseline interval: 6.16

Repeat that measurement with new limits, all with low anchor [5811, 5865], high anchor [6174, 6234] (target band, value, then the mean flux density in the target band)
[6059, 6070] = -0.09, 6.81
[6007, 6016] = -0.01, 6.41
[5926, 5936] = 0.03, 6.28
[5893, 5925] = 0.09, 5.96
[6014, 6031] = -0.01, 6.42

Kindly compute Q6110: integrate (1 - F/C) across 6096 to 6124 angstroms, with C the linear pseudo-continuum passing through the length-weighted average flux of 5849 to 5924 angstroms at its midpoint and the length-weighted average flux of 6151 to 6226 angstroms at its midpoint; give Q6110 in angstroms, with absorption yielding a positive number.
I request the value -1.5 angstroms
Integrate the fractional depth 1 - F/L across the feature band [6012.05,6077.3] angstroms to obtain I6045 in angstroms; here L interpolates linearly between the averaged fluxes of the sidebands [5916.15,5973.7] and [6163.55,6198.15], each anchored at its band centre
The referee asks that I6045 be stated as -4.4 angstroms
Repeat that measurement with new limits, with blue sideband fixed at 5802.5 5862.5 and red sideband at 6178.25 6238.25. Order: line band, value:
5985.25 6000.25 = 0.6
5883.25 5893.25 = 1.5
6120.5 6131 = -0.1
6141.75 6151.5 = 0.0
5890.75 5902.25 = 2.3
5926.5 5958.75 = 1.7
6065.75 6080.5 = -1.2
